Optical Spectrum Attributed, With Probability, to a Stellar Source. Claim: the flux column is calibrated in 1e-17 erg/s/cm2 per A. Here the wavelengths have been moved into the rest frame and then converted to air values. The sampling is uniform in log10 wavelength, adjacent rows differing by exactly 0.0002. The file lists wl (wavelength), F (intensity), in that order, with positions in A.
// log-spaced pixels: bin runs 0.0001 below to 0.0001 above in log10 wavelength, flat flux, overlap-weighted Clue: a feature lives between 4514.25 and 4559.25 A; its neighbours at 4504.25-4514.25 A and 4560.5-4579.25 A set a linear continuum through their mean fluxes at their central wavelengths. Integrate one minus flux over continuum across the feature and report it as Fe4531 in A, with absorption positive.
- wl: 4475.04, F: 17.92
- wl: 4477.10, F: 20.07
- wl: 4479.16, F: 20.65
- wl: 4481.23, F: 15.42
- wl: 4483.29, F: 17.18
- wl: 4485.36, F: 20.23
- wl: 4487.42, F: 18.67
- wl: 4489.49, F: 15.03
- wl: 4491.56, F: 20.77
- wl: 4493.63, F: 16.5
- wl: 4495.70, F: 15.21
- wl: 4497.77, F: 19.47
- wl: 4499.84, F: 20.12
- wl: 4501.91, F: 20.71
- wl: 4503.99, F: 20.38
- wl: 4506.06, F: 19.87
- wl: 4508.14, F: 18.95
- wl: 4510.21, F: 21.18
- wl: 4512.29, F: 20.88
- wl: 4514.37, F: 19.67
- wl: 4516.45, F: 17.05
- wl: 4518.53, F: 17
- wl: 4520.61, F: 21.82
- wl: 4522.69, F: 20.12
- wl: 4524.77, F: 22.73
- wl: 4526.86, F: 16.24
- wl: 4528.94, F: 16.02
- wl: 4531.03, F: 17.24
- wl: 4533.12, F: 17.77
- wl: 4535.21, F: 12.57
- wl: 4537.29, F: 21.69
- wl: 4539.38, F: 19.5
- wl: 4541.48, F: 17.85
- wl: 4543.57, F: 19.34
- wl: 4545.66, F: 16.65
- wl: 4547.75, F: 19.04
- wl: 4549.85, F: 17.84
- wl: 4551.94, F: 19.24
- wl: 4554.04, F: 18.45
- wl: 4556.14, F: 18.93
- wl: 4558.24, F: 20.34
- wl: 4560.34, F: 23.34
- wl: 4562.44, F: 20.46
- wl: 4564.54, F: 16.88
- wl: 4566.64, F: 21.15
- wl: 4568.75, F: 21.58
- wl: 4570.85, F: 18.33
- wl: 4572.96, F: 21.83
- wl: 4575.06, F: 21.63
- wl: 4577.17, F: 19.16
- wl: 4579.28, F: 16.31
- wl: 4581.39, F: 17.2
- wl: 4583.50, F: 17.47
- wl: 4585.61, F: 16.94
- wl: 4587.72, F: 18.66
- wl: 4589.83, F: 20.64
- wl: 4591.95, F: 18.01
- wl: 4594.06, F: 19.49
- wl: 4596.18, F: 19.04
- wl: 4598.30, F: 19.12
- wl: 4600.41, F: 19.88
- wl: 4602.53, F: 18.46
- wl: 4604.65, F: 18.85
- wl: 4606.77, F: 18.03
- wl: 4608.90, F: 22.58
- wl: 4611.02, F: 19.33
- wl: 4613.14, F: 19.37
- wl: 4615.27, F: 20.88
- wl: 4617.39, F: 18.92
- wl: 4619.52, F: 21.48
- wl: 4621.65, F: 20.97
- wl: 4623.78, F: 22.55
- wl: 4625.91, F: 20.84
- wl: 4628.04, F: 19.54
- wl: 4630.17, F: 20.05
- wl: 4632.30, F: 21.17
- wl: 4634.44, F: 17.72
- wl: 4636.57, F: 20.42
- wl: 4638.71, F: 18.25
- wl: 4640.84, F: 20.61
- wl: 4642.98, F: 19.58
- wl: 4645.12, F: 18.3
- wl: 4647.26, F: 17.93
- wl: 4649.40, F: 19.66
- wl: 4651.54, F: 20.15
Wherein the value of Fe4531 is 3.7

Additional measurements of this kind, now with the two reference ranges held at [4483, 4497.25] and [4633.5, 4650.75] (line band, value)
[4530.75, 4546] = 0.2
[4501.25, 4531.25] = -2.3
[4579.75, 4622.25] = -1.1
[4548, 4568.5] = -1.5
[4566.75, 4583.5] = -0.8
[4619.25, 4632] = -1.3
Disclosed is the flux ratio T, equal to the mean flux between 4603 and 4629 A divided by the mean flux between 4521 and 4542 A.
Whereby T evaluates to 1.1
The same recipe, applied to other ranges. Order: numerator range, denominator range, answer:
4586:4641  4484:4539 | 1.05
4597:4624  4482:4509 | 1.07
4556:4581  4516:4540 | 1.09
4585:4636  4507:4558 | 1.06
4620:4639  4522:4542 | 1.12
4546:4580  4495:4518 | 1.01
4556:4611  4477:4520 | 1.03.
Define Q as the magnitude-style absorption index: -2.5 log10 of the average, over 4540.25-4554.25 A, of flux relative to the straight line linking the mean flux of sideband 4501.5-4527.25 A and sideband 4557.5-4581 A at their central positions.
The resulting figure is 0.09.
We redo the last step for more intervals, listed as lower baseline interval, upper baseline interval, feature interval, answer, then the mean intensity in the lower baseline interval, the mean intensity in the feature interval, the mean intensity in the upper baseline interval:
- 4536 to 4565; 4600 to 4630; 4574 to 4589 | 0.08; 19.2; 18.2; 20.1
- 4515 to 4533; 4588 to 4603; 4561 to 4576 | -0.08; 18.5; 20.3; 19.2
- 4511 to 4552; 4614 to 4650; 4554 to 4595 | -0.01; 18.5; 19.4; 19.9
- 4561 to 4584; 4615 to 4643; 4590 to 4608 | 0.04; 19.4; 19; 20.2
